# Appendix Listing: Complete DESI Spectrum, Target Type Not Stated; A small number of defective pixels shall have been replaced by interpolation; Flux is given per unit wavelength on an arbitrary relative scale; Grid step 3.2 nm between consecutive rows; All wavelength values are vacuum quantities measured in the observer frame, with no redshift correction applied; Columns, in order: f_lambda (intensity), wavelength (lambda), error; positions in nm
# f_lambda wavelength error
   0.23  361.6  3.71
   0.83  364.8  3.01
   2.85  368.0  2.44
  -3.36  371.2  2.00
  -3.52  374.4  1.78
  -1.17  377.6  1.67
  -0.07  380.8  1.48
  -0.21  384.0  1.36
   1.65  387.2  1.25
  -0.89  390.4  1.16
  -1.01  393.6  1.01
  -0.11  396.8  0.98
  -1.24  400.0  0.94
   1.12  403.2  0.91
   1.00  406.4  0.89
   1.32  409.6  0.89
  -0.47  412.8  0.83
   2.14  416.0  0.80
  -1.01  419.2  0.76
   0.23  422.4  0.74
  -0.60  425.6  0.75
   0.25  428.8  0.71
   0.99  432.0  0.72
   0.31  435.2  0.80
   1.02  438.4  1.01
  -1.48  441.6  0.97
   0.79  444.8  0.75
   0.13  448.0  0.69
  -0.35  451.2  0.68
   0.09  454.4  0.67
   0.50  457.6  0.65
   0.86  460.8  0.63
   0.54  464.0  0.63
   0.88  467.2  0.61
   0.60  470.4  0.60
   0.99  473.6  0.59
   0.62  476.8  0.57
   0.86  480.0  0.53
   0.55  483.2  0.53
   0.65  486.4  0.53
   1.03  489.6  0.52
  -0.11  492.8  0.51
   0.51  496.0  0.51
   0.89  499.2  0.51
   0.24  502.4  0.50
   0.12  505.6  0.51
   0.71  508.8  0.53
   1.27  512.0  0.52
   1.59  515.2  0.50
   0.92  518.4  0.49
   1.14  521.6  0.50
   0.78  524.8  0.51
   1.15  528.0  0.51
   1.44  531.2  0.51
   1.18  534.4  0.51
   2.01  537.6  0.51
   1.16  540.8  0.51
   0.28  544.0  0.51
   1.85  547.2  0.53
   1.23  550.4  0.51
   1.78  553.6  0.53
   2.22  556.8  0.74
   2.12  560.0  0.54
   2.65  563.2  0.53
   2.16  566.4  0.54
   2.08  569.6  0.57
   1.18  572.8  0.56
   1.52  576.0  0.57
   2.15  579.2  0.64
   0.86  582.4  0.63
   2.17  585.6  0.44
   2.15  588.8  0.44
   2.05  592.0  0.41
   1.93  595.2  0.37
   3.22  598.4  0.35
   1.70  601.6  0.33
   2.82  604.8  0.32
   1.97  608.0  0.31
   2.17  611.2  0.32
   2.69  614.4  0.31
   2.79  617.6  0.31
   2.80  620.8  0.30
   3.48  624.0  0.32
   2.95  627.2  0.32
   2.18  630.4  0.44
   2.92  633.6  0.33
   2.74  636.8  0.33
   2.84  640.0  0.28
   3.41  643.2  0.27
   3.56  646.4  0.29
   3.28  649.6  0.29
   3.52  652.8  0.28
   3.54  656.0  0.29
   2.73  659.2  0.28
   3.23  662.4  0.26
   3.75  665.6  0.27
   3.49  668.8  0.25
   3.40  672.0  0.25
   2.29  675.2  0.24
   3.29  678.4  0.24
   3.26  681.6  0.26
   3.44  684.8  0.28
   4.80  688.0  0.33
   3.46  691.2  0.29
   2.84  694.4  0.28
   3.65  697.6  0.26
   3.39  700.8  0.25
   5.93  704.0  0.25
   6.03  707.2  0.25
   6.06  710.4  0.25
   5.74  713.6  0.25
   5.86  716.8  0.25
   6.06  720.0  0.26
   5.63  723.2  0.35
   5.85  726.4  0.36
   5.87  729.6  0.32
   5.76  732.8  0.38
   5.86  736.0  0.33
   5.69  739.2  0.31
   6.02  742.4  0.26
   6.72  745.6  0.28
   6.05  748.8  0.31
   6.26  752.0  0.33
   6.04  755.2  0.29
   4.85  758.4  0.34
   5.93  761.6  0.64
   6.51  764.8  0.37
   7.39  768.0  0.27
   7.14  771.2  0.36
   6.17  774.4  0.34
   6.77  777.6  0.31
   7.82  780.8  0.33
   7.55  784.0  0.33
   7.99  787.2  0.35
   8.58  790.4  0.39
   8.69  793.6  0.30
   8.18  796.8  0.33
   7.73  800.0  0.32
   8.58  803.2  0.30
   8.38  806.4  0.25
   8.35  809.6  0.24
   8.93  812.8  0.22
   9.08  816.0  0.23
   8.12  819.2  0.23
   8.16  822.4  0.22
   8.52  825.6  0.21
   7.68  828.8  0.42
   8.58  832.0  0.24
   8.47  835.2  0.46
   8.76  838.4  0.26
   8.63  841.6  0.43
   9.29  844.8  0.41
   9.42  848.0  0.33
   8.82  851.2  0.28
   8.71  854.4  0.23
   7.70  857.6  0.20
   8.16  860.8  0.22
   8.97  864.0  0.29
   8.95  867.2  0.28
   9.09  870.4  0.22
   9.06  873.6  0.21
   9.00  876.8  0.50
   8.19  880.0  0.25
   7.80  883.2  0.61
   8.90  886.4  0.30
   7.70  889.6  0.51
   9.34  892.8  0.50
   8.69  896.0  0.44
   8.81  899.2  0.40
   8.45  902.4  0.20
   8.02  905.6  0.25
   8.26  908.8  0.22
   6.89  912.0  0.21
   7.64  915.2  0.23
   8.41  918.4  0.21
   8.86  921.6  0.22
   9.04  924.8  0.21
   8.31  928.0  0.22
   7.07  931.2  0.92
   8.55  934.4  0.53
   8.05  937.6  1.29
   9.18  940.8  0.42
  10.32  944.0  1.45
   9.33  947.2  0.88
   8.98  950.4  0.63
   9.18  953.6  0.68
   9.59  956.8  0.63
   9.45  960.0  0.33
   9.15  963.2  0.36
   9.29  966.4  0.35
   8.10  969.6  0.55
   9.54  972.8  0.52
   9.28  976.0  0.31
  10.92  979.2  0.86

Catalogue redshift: 0.76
